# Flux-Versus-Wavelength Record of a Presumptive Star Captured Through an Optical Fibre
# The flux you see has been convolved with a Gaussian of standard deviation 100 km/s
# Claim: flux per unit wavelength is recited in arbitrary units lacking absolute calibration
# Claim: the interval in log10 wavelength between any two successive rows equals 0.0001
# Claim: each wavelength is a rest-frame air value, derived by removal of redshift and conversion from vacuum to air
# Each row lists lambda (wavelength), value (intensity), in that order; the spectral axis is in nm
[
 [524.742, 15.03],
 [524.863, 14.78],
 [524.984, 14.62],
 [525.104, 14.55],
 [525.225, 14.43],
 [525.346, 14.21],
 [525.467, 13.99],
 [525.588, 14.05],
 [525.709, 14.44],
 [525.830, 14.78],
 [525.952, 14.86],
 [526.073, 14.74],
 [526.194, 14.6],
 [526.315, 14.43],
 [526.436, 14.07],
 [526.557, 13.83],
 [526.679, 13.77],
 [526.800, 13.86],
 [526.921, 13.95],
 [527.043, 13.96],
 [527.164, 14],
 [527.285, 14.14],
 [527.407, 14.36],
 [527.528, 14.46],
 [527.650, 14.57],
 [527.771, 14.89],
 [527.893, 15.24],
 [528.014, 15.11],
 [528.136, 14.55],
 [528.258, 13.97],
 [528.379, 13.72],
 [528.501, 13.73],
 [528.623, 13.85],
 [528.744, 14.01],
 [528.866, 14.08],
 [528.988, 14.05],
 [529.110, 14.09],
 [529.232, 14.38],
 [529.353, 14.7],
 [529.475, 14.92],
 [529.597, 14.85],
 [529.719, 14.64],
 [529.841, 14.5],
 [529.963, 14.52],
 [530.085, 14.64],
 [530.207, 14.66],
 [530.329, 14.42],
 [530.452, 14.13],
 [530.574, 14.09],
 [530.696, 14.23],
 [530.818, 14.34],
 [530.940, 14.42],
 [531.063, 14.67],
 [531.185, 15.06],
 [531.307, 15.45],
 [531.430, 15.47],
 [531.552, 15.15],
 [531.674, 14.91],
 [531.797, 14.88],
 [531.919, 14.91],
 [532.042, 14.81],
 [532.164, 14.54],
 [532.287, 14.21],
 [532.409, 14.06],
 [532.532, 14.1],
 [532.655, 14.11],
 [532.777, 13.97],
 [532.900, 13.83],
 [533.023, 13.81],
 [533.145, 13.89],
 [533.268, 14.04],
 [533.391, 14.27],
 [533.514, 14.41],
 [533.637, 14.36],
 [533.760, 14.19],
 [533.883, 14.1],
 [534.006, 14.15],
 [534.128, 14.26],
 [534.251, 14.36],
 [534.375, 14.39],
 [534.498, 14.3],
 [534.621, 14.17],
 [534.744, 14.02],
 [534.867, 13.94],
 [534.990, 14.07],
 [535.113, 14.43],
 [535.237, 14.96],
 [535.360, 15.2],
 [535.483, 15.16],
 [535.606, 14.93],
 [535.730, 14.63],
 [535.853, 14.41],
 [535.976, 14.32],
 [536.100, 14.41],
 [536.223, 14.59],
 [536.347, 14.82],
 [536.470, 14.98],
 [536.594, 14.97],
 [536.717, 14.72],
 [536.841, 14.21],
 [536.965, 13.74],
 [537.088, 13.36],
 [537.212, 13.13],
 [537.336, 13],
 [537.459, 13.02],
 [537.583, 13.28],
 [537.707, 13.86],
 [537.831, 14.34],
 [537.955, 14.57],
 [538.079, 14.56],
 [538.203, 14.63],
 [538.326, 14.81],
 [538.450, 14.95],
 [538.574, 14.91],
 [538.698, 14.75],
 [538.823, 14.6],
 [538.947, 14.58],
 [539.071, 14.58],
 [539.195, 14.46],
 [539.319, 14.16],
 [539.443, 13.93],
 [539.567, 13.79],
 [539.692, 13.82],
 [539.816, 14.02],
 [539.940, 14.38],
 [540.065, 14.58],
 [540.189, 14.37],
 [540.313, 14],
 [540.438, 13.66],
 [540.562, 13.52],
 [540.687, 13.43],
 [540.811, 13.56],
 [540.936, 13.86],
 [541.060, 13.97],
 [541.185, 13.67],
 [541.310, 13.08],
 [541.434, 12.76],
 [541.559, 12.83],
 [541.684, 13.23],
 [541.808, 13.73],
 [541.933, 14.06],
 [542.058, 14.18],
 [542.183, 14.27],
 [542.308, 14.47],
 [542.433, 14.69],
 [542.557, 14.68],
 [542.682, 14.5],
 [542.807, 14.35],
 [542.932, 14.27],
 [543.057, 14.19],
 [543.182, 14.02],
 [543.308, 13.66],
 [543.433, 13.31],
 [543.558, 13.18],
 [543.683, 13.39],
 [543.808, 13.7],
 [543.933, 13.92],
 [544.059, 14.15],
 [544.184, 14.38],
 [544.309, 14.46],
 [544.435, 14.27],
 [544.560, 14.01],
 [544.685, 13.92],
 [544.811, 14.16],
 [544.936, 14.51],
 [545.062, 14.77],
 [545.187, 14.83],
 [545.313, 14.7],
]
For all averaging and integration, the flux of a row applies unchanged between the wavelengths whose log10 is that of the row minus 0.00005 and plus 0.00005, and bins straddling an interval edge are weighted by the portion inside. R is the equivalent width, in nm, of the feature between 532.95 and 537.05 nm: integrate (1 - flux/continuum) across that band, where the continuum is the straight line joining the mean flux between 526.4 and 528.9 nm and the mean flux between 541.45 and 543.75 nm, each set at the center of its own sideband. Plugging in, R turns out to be -0.10 nm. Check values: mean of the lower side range 14.2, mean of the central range 14.4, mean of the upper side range 13.9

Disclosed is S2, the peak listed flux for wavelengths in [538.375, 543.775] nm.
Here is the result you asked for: 14.95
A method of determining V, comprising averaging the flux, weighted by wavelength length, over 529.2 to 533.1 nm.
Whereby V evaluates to 14.5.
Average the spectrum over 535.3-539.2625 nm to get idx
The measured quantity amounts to 14.4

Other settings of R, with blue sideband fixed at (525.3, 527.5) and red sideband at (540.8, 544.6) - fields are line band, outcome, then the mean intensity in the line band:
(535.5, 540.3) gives -0.10 nm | 14.3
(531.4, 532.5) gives -0.05 nm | 14.7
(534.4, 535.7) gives -0.04 nm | 14.5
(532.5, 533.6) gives 0.00 nm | 14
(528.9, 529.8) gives -0.02 nm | 14.5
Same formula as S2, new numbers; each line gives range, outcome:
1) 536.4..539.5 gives 14.98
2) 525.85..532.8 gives 15.47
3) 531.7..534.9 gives 14.91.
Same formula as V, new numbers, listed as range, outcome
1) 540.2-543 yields 13.9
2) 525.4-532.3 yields 14.5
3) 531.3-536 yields 14.4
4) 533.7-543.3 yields 14.2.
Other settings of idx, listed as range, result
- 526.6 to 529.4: 14.2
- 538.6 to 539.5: 14.5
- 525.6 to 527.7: 14.3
